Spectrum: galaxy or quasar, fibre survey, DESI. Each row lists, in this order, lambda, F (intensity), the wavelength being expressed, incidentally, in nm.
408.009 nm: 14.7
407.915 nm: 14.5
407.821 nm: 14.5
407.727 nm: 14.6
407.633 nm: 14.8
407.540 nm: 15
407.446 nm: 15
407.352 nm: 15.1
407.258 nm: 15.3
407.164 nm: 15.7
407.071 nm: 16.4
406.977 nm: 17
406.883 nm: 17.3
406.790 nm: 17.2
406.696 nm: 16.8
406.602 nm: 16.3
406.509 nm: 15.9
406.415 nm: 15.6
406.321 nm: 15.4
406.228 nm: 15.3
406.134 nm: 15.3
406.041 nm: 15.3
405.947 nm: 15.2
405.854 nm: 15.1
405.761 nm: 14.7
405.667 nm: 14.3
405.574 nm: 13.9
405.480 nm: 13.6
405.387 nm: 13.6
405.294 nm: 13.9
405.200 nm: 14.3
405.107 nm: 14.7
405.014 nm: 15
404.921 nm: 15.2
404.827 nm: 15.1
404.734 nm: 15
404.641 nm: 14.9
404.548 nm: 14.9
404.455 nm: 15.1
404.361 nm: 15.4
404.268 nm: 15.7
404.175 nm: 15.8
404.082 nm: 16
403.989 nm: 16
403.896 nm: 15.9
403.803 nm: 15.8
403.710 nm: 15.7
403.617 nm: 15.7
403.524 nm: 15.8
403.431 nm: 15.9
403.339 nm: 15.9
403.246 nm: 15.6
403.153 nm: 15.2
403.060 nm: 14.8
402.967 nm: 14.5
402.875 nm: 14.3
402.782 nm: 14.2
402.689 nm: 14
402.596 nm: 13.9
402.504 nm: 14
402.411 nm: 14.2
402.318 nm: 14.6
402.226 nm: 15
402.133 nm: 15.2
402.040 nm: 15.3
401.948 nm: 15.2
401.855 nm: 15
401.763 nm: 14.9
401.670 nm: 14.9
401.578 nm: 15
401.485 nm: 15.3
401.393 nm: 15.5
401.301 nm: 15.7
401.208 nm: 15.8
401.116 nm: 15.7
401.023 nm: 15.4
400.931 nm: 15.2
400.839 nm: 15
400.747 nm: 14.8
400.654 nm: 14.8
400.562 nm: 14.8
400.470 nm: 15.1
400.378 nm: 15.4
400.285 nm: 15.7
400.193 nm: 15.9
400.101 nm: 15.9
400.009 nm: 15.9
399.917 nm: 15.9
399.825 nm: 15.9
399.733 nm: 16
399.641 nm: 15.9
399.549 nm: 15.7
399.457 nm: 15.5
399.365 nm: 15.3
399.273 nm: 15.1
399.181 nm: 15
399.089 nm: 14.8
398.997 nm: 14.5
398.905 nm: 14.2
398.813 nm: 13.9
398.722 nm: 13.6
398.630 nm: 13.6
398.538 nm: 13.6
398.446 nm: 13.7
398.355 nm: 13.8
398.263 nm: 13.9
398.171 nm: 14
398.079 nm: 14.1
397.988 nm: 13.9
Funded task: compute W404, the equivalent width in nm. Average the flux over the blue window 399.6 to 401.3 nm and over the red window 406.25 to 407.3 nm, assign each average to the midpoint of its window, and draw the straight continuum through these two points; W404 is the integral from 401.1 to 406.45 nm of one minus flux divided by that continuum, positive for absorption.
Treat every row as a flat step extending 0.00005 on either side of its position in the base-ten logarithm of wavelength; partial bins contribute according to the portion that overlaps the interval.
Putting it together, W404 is 0.287 nm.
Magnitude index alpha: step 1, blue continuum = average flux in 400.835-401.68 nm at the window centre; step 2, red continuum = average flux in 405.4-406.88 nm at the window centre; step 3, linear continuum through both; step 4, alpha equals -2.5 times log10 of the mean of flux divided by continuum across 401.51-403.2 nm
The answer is 0.05 mag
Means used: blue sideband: 15.4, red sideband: 15.3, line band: 14.7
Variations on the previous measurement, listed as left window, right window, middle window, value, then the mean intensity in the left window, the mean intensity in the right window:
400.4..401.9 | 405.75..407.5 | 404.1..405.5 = 0.05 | 15.2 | 15.8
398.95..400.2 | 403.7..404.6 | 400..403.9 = 0.03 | 15.5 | 15.6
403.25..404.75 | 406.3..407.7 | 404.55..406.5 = 0.07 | 15.6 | 15.9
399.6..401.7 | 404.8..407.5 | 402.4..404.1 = 0.02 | 15.5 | 15.3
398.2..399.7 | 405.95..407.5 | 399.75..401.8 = -0.04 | 14.5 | 15.9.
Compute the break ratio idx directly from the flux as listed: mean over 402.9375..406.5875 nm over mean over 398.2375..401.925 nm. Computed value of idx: 1.01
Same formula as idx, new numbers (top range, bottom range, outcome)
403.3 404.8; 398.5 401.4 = 1.03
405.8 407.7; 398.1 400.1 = 1.07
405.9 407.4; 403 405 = 1.03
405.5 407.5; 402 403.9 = 1.04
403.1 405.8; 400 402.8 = 1.00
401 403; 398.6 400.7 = 0.98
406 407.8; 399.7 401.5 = 1.02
